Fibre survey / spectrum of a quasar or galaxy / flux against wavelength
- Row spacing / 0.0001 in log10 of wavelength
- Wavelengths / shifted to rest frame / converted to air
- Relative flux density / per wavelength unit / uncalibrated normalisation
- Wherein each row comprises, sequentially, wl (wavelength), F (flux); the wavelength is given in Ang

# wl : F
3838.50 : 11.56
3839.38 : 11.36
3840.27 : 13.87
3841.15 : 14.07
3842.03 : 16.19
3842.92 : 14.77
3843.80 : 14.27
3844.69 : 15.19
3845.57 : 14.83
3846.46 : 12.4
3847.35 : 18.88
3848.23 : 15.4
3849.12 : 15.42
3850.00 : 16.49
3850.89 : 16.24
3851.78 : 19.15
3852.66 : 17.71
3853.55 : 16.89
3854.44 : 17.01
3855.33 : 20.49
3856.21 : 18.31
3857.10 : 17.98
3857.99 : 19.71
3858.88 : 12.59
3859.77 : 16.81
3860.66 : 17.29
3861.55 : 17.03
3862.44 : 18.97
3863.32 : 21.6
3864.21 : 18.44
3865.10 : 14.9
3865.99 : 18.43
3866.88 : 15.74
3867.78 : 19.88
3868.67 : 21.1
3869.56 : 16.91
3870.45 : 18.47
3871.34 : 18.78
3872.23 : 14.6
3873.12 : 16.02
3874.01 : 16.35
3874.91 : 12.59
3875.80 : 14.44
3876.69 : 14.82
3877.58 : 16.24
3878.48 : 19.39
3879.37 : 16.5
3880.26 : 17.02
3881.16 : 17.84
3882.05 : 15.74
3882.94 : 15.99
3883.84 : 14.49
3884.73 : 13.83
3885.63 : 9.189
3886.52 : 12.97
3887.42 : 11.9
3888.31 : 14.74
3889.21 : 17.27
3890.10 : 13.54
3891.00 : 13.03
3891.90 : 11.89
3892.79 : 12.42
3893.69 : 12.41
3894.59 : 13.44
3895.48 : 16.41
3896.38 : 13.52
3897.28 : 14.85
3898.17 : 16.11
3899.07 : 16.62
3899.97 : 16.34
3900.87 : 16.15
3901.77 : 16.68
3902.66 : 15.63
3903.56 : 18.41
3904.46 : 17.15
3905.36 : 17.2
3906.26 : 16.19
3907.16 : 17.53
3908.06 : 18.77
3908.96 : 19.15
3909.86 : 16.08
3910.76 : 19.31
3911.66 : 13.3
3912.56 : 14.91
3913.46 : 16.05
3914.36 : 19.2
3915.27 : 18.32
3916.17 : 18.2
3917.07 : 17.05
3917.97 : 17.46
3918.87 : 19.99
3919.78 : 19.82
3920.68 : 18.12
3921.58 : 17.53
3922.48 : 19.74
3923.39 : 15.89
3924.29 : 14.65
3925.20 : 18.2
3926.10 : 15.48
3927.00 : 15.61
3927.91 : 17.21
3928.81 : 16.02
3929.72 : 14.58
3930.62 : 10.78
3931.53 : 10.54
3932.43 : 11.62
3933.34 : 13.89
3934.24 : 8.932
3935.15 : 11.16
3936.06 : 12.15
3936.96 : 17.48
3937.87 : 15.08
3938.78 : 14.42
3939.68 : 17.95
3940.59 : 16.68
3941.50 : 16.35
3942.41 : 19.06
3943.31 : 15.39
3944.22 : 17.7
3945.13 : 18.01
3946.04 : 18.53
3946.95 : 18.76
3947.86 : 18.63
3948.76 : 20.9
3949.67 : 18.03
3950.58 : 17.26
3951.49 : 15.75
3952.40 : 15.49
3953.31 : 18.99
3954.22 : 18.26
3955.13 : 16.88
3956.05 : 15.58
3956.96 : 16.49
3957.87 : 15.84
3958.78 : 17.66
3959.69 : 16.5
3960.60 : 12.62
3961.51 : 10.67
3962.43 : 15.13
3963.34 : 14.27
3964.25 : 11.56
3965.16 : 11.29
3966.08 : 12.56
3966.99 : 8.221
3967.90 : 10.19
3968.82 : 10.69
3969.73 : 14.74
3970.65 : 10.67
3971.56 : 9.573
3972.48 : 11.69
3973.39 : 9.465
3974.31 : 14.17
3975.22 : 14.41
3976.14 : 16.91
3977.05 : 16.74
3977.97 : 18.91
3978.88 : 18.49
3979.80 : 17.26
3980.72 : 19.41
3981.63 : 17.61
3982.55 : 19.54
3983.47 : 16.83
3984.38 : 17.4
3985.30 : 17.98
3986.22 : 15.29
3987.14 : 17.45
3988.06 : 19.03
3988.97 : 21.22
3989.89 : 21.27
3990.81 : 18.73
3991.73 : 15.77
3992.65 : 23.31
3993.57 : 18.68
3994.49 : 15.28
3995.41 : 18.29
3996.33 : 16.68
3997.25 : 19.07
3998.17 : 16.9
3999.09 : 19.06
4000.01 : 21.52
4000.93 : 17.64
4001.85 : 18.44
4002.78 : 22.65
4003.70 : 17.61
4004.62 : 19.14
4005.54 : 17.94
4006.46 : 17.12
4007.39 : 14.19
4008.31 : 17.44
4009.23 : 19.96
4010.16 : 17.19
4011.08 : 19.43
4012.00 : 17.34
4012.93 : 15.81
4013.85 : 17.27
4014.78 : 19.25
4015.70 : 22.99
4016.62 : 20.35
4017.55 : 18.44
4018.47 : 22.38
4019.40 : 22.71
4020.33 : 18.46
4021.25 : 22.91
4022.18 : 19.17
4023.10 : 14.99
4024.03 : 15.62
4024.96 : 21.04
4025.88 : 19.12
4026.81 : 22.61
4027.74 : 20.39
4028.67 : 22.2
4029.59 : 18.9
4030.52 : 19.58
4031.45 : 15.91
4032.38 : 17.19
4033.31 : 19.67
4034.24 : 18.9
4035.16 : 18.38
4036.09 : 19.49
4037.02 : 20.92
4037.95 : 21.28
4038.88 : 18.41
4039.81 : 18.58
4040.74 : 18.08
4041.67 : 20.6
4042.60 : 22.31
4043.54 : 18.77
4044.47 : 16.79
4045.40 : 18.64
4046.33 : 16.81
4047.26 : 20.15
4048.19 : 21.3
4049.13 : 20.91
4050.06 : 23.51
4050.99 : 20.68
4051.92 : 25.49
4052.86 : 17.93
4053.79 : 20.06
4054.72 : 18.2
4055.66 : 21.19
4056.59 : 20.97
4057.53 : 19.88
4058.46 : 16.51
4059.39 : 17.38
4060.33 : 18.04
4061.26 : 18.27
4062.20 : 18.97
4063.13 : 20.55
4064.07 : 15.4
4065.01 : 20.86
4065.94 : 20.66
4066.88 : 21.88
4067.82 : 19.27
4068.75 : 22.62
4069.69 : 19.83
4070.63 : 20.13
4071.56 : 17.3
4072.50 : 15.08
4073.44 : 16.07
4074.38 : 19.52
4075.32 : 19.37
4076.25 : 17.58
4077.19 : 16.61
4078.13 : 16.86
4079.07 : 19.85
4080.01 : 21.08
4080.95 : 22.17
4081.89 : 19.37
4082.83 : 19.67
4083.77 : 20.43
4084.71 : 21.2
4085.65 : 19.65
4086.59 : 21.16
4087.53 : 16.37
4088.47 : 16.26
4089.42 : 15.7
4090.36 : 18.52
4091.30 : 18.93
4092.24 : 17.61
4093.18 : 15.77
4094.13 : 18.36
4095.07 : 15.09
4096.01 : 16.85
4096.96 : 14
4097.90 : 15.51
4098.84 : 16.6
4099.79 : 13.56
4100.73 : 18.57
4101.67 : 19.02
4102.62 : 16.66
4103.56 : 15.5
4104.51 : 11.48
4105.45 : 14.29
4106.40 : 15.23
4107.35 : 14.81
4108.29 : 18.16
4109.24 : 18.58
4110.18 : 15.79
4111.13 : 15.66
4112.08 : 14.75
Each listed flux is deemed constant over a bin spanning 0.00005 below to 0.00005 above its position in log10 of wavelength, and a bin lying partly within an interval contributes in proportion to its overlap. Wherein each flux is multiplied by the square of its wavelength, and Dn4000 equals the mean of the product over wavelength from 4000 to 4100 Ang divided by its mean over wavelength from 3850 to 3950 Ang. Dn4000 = 1.25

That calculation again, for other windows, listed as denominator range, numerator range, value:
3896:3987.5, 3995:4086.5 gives 1.28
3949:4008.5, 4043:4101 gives 1.20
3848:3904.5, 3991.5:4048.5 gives 1.27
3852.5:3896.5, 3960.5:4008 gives 1.07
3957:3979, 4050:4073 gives 1.52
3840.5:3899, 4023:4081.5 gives 1.33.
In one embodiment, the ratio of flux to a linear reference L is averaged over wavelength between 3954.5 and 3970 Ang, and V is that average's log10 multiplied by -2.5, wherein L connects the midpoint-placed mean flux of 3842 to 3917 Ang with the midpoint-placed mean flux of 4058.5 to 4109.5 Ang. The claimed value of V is 0.236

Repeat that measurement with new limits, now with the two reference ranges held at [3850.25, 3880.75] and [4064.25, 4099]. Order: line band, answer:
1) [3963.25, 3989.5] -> 0.19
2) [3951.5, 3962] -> 0.12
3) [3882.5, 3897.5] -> 0.27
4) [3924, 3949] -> 0.14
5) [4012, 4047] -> -0.06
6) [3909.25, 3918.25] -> 0.03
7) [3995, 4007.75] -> -0.02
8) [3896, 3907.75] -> 0.07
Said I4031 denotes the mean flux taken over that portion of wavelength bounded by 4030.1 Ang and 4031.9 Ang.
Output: 17.7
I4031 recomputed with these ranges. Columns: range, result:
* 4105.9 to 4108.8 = 16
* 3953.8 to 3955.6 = 17.5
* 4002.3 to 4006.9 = 18.9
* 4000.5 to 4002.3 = 18.1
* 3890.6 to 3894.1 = 12.4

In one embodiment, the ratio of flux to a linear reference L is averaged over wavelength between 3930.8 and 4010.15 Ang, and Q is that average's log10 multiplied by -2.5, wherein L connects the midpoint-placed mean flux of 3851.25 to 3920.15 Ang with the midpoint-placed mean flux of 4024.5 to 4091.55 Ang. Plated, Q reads 0.11 mag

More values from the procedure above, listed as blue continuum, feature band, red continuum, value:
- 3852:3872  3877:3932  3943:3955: 0.13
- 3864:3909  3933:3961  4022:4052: 0.06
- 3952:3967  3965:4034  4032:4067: -0.04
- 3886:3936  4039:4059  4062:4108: -0.14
